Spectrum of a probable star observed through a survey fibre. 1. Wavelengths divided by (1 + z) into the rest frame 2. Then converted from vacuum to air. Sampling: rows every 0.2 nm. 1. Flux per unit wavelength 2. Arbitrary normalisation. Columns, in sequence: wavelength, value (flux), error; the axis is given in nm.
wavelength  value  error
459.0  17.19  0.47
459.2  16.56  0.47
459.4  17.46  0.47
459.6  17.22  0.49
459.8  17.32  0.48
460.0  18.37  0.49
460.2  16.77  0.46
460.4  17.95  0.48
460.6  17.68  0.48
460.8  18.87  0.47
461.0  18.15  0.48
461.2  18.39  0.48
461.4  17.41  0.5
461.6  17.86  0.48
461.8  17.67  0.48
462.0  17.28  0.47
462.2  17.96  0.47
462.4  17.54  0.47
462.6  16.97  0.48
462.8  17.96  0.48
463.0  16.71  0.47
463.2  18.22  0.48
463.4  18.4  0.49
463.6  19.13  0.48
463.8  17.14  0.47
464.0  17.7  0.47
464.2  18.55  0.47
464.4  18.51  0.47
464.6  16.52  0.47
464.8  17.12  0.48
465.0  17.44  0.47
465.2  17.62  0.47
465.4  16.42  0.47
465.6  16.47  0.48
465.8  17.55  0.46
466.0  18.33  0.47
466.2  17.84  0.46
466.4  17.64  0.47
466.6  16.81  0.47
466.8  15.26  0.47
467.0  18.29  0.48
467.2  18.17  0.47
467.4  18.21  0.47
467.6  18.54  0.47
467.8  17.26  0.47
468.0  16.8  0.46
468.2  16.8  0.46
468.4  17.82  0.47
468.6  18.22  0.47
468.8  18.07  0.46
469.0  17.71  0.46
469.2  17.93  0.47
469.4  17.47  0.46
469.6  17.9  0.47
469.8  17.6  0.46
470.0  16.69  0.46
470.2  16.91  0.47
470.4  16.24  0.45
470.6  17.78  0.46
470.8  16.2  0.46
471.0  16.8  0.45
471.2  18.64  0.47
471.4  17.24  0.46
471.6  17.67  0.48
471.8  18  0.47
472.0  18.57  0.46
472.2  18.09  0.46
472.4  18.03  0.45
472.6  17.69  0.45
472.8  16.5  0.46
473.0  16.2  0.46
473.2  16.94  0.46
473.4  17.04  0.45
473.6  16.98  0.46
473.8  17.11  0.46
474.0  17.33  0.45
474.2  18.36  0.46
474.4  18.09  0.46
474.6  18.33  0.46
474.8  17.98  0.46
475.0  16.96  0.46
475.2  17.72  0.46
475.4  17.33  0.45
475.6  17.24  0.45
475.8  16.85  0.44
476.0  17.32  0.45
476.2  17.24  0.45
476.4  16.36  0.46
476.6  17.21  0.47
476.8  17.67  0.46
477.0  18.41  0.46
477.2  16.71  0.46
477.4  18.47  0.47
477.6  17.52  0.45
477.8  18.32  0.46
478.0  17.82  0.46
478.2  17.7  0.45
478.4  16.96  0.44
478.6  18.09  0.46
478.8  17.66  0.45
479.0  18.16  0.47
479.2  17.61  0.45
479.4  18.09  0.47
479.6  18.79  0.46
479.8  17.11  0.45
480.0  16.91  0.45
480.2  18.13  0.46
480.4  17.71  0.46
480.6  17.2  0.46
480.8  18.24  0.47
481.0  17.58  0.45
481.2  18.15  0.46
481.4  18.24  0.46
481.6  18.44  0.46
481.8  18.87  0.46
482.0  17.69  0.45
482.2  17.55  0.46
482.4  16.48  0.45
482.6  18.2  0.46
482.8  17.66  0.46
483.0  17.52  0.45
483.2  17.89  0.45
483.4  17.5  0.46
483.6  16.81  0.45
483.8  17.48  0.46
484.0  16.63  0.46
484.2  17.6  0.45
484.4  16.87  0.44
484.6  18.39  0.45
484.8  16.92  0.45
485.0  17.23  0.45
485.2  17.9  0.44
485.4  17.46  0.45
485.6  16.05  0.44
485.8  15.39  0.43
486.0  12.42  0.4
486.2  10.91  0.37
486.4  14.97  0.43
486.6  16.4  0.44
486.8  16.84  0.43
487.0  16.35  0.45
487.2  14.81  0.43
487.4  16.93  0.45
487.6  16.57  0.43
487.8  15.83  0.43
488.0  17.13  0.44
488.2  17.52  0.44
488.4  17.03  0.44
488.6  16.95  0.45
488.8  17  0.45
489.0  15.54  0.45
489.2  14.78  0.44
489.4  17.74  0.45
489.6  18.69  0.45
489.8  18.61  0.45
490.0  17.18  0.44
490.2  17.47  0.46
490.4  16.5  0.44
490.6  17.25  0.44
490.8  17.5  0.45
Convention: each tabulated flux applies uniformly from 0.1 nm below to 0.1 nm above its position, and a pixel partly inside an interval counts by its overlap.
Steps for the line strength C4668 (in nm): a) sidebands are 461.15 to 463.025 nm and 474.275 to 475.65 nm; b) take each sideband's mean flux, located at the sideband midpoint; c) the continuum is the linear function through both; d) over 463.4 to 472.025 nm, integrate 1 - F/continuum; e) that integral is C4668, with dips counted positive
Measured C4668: 0.05 nm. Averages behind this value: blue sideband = 17.6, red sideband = 17.7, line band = 17.5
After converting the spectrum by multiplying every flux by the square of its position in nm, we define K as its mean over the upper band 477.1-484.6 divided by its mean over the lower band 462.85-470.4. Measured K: 1.07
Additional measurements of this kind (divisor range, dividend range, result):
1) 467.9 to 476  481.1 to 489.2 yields 1.02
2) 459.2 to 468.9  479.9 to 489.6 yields 1.05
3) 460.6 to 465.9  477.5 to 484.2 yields 1.08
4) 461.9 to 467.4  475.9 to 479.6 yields 1.06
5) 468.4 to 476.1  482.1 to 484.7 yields 1.05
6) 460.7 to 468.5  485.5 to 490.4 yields 1.02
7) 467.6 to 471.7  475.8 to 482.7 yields 1.06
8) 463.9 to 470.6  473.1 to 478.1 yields 1.04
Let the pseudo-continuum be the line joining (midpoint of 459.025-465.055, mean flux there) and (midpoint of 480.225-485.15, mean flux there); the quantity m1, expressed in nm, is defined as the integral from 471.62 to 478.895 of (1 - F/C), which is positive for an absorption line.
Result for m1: 0.05 nm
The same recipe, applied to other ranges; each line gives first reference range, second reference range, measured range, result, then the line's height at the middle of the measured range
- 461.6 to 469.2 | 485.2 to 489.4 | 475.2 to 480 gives -0.263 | 16.7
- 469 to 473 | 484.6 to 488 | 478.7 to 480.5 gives -0.131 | 16.6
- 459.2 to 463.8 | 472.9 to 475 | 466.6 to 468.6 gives 0.013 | 17.6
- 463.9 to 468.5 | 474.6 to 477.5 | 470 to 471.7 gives 0.028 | 17.4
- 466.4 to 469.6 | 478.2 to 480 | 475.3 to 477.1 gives 0.042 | 17.7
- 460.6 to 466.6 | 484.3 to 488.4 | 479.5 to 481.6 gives -0.163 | 16.6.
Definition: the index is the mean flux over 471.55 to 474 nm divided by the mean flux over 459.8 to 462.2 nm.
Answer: 0.98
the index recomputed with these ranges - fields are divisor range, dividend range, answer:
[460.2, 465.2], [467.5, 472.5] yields 0.99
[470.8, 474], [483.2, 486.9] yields 0.94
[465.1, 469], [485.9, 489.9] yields 0.92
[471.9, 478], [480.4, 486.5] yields 0.97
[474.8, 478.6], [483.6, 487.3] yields 0.93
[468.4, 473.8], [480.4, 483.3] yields 1.02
